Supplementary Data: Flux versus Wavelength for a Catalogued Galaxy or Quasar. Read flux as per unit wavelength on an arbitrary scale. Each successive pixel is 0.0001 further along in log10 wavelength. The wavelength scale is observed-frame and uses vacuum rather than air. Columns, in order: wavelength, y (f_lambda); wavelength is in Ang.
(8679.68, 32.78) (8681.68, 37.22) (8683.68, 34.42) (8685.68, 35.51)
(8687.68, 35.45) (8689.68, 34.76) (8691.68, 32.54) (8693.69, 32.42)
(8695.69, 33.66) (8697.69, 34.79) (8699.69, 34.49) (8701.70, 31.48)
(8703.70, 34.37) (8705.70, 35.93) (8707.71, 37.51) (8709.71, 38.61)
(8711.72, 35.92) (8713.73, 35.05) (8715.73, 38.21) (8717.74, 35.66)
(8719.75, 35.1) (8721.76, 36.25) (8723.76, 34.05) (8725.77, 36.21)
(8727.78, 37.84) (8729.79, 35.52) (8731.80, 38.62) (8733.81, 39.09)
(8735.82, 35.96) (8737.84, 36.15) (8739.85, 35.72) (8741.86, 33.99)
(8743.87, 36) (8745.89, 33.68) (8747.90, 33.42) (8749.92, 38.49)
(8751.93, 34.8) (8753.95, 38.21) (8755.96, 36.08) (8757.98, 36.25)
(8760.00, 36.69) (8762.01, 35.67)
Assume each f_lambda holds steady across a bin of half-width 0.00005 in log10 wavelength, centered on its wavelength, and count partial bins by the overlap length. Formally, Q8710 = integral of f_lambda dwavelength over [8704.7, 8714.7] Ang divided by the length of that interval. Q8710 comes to 36.6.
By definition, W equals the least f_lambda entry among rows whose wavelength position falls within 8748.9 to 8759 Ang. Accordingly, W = 34.8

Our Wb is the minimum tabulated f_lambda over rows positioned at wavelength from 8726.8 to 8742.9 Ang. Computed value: 33.99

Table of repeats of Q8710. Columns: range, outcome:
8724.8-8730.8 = 36.5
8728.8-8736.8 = 37.3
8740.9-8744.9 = 35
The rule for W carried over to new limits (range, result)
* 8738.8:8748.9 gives 33.42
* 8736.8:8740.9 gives 35.72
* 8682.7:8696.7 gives 32.42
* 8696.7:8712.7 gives 31.48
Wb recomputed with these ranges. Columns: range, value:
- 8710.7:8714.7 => 35.05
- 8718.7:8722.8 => 35.1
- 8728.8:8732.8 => 35.52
